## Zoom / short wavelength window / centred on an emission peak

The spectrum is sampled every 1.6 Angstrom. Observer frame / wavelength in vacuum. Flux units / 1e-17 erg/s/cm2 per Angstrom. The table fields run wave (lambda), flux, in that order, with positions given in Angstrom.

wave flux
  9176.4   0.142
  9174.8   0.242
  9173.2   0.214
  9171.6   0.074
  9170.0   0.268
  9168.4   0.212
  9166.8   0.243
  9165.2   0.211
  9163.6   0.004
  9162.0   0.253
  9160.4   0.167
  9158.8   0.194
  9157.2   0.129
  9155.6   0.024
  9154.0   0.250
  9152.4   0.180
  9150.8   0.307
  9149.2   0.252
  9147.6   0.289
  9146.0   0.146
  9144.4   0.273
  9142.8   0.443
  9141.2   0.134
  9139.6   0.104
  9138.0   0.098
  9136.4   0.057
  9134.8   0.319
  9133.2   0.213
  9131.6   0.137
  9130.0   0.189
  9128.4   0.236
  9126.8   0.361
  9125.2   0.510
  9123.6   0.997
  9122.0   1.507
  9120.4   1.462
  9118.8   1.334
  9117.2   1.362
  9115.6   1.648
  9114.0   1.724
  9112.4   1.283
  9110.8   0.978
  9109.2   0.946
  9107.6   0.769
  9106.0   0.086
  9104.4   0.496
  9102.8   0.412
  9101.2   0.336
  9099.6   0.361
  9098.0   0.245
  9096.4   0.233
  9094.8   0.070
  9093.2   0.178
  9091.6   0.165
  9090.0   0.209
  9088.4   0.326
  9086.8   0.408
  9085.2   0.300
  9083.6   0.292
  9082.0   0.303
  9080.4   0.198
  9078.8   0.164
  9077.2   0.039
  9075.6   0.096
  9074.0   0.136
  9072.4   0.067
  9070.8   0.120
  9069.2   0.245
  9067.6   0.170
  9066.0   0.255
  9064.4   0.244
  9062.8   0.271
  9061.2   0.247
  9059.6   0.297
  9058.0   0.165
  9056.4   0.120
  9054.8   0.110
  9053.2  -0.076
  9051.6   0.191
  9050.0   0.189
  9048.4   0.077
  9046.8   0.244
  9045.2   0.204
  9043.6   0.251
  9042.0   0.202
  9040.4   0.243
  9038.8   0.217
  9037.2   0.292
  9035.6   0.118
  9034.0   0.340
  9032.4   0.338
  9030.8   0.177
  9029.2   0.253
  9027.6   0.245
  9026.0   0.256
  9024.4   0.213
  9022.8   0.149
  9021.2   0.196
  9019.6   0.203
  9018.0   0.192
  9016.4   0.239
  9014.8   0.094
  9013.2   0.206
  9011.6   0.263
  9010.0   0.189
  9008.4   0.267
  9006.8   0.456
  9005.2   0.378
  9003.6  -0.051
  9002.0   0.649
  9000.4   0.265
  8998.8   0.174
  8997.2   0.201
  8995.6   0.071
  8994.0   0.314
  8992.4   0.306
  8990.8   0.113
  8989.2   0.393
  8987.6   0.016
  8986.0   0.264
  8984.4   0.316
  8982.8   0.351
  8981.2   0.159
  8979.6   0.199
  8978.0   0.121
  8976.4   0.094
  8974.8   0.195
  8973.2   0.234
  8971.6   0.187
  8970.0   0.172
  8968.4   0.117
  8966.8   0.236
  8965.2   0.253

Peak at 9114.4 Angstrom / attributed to [O II]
